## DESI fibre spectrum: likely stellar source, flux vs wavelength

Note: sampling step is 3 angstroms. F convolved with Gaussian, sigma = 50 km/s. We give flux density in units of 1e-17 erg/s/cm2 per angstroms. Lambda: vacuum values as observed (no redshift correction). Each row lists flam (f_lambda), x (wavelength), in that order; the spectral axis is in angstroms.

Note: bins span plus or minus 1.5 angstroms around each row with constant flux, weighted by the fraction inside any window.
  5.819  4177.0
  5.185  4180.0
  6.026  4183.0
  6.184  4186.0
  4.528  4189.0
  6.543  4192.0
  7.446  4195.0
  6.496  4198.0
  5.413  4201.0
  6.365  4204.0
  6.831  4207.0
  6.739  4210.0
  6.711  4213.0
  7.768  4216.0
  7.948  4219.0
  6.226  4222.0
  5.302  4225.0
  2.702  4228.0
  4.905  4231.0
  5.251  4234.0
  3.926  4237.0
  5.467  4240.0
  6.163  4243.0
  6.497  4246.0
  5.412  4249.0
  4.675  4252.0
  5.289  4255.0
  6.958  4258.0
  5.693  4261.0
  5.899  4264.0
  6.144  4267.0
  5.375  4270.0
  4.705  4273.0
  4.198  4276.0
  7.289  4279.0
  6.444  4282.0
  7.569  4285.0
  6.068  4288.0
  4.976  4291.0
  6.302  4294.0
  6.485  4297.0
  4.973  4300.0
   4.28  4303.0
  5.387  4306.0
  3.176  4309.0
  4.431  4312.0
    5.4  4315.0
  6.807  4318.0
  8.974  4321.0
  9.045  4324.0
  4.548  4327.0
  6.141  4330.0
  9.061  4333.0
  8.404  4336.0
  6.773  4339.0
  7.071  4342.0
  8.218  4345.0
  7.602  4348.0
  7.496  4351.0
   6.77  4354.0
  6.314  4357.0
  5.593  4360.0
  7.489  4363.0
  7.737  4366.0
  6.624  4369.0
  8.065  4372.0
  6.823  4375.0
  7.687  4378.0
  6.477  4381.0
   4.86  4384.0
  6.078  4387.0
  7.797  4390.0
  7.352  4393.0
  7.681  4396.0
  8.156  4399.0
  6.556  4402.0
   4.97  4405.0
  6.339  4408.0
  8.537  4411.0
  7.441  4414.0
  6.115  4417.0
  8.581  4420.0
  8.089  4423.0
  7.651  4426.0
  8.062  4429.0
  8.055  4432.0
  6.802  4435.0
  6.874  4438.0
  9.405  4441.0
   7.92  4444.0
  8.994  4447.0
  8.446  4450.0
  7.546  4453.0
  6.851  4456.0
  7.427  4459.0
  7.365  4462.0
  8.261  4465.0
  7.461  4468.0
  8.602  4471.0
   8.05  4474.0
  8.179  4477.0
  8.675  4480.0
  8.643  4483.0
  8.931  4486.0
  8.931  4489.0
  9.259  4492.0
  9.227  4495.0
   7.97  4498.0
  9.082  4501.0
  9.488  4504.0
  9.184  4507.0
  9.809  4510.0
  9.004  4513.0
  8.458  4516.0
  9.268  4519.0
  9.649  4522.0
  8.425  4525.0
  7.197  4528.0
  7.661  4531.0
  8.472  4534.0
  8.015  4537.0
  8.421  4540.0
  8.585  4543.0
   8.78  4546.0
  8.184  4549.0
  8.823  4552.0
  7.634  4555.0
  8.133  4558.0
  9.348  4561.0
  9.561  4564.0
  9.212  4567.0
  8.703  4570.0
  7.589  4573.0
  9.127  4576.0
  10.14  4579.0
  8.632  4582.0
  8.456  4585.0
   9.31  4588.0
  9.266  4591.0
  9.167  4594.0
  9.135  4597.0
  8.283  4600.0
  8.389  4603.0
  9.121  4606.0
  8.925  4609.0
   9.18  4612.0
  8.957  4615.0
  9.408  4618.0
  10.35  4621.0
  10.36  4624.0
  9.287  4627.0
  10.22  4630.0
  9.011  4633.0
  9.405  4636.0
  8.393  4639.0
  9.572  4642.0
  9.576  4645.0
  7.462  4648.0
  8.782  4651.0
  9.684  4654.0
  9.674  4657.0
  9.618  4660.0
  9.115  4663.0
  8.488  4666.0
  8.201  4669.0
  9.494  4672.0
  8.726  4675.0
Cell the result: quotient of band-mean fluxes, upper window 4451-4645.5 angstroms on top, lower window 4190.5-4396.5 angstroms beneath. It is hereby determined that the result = 1.39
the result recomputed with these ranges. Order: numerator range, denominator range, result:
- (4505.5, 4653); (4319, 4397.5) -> 1.24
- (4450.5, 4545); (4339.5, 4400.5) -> 1.19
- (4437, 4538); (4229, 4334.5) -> 1.45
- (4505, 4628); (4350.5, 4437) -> 1.25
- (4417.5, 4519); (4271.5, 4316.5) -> 1.53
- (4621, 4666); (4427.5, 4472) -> 1.18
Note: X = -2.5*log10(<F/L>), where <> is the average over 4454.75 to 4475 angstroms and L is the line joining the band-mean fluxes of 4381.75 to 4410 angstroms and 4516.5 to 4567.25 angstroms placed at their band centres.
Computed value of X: -0.02 mag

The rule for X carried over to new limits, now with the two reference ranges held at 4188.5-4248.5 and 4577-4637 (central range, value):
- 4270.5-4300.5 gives 0.11 mag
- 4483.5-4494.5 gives -0.10 mag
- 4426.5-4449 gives -0.03 mag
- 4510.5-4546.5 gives 0.01 mag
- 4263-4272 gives 0.12 mag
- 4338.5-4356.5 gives -0.04 mag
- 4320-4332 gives -0.05 mag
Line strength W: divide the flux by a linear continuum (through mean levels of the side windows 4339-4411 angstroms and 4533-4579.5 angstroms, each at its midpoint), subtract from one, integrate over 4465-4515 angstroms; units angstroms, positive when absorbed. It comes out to -4.5 angstroms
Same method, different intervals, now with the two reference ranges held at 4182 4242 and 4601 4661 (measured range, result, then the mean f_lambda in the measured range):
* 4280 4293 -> 0.4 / 6.31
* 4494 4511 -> -1.8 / 9.1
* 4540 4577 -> 0.3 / 8.62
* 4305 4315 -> 3.4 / 4.44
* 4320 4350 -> -2.8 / 7.56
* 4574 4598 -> -0.6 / 9.12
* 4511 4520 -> -0.6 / 8.94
